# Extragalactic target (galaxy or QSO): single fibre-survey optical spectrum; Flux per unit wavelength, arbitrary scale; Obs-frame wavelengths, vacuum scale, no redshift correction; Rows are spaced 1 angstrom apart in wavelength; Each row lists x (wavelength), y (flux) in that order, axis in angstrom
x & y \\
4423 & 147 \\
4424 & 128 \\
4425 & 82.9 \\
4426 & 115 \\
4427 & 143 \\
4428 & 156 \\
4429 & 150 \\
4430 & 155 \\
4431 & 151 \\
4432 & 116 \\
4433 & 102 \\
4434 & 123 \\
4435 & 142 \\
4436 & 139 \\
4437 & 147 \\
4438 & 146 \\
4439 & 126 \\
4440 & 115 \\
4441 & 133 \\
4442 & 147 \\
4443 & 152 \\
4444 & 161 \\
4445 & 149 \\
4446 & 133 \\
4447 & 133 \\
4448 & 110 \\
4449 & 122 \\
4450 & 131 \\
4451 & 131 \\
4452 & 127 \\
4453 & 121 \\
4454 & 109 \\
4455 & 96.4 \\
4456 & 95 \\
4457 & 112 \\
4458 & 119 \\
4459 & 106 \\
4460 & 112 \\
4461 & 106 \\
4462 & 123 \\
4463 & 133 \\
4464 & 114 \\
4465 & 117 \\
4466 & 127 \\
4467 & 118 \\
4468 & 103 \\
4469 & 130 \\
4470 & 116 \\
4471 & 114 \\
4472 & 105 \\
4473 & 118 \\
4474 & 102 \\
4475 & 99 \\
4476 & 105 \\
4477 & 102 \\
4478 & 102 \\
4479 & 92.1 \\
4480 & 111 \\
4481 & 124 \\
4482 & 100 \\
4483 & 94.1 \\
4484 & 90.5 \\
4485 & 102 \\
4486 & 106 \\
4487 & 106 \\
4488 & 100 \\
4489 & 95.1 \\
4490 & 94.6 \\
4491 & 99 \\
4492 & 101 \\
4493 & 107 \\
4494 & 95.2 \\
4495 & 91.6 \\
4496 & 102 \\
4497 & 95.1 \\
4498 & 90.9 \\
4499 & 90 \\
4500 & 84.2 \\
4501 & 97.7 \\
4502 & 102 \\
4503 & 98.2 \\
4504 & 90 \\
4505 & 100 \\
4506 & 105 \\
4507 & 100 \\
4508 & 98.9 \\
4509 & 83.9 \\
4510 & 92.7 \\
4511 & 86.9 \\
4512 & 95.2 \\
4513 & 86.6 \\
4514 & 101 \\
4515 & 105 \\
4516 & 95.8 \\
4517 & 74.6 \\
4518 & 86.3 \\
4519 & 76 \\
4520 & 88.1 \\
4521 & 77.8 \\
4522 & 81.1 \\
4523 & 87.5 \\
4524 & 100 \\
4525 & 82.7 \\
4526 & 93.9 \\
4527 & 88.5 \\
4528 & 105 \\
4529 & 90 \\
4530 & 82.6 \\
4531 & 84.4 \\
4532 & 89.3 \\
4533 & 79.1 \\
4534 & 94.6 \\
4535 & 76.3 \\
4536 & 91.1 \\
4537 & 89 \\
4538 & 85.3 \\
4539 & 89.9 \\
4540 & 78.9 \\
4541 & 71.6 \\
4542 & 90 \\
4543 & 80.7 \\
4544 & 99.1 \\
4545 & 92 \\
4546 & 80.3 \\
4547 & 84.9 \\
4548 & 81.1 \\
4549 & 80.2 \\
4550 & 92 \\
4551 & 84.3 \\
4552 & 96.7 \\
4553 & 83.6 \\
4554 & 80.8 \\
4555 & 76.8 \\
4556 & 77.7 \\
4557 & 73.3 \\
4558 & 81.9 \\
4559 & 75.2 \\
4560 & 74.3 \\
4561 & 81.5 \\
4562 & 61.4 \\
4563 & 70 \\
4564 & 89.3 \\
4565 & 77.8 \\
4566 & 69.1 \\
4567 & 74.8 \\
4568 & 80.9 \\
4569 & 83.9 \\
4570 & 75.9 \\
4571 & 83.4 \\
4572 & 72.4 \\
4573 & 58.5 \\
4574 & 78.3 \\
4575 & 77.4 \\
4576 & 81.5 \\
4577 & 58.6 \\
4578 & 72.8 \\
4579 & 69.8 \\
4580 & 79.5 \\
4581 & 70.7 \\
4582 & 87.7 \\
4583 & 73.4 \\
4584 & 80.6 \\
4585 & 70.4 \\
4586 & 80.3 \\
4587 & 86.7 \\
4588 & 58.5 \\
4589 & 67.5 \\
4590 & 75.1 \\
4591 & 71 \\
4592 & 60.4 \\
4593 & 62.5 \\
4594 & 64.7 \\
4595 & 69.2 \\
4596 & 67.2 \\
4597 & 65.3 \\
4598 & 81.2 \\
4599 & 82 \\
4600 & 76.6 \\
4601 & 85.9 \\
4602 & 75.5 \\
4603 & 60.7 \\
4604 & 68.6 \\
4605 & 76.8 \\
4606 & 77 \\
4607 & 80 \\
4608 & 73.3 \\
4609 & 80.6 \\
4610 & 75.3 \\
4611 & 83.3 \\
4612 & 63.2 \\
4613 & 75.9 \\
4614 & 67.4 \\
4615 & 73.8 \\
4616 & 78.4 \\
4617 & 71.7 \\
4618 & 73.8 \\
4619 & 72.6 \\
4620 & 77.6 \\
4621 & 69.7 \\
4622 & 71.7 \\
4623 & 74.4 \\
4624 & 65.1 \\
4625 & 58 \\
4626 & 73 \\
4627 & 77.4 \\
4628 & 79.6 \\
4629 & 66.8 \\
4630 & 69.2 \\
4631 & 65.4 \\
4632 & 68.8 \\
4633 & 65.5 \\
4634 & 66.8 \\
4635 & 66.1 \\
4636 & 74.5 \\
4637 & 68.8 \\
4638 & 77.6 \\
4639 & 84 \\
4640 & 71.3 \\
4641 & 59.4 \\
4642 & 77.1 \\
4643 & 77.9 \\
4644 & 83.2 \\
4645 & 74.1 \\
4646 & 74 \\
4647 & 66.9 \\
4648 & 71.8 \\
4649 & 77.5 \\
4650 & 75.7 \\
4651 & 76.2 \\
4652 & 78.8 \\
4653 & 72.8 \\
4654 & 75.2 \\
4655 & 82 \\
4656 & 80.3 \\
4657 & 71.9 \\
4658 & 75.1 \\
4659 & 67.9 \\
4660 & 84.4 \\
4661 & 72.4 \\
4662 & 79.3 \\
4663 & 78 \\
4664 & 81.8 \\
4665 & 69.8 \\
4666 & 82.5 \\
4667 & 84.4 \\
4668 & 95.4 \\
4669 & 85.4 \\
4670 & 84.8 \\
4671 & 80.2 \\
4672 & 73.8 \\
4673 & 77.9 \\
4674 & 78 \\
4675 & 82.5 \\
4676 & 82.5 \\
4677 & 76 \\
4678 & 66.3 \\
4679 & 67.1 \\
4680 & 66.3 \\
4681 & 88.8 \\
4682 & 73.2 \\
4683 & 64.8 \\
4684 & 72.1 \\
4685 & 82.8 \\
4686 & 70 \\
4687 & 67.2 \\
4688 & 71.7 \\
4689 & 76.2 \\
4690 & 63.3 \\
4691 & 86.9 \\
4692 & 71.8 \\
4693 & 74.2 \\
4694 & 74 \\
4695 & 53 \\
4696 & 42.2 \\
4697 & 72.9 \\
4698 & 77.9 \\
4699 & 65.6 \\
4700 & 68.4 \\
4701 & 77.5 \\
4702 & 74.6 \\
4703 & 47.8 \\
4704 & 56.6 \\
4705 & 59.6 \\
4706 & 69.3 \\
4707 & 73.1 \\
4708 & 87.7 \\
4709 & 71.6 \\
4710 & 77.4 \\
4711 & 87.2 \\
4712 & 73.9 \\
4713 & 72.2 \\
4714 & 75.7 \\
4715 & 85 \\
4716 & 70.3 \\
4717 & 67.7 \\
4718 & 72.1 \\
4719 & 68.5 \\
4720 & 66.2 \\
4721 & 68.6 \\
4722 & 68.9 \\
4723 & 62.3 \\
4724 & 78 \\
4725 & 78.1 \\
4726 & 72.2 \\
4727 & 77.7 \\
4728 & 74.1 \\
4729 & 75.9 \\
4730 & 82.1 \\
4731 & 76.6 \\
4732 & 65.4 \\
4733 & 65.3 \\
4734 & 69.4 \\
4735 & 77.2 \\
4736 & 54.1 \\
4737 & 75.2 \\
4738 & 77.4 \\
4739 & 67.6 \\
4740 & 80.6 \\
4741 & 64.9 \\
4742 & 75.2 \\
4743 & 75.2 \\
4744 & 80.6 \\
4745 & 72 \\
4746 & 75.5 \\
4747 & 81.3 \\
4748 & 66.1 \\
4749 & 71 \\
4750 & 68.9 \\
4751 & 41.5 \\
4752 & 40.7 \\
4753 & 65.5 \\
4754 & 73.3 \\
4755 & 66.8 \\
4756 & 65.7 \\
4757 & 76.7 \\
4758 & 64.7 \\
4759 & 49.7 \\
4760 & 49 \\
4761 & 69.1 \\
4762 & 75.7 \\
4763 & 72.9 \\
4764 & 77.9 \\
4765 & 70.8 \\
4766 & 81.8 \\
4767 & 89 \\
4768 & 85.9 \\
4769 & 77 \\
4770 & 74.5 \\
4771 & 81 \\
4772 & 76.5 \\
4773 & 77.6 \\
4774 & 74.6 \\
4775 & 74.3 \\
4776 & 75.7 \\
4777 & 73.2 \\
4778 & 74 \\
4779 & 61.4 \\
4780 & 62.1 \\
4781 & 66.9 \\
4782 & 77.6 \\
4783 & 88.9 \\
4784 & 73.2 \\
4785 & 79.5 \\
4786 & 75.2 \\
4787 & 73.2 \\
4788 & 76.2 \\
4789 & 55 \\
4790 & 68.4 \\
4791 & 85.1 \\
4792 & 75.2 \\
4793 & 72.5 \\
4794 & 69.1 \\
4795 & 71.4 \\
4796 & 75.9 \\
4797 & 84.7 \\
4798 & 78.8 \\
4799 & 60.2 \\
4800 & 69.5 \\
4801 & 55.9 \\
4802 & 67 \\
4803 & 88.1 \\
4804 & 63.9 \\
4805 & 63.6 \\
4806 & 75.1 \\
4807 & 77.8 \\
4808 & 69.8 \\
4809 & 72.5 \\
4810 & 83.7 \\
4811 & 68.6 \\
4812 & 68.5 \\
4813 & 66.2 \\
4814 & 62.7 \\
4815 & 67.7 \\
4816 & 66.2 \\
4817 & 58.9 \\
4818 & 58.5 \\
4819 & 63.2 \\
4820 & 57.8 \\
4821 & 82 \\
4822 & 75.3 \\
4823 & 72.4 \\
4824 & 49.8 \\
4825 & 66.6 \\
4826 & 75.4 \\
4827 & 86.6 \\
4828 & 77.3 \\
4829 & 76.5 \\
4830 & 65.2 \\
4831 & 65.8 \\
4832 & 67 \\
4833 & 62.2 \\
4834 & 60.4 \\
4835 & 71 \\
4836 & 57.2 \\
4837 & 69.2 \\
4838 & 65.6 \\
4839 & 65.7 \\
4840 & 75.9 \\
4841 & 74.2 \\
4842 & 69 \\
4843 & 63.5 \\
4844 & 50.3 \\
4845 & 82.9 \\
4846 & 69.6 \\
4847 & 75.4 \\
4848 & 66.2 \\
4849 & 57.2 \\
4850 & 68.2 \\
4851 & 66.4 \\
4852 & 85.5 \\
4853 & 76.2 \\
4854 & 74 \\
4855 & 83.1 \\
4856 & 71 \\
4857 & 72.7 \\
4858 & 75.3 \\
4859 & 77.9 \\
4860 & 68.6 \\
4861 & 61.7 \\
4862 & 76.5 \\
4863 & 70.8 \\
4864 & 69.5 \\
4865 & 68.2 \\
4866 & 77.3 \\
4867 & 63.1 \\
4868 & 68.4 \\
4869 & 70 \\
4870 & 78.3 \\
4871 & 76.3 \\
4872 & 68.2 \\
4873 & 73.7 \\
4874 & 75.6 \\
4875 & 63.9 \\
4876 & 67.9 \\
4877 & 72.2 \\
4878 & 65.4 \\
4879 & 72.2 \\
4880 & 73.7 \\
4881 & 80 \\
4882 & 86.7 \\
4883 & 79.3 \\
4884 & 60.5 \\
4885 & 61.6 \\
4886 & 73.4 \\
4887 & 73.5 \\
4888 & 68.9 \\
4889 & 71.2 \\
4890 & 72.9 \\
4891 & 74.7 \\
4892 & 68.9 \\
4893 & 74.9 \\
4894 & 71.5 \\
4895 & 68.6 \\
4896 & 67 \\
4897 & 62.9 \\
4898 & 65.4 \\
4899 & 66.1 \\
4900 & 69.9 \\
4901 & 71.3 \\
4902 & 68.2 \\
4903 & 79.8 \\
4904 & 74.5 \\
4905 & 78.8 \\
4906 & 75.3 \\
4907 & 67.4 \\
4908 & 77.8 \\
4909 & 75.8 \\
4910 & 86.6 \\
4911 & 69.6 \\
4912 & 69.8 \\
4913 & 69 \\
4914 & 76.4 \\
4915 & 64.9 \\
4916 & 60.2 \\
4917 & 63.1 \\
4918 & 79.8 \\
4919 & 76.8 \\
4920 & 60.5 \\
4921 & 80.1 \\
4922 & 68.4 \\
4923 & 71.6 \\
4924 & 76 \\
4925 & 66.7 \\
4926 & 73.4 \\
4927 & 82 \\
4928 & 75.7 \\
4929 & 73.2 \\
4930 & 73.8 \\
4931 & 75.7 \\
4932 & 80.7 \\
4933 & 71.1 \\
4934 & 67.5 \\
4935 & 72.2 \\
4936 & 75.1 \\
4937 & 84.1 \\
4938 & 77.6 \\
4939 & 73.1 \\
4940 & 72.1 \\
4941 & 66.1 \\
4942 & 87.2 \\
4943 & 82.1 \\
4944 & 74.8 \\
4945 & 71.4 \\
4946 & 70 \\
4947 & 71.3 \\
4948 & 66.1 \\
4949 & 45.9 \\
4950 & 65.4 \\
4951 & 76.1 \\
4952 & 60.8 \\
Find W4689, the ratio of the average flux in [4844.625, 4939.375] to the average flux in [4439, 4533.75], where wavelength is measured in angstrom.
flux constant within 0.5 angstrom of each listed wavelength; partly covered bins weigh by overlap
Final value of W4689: 0.7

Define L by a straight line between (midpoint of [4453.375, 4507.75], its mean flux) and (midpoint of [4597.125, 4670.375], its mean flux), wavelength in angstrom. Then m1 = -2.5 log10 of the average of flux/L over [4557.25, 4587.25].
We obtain 0.15 mag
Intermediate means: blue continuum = 105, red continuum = 74.7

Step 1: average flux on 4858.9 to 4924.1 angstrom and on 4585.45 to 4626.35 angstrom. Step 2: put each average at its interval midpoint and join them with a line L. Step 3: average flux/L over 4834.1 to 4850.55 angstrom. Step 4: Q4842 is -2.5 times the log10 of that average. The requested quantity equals 0.07 mag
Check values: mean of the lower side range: 72.5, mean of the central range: 67.4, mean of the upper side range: 71.4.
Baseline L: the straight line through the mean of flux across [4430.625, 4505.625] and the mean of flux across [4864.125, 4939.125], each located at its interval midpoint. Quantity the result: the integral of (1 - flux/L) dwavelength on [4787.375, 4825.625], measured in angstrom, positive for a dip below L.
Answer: 5.5 angstrom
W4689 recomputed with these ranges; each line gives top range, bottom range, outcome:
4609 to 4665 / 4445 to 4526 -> 0.71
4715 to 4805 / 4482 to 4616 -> 0.86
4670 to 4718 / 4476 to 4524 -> 0.76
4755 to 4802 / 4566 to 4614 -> 0.98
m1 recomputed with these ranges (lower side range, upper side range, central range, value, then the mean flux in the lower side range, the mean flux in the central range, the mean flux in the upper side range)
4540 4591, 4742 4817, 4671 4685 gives -0.01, 78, 75.1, 71.3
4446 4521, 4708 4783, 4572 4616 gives 0.23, 104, 73.2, 72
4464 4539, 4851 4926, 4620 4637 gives 0.26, 97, 69.7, 71.9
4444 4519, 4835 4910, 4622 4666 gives 0.24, 106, 73.5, 71.2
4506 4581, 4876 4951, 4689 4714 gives 0.12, 83.5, 70.2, 72.1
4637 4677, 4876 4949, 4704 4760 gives 0.08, 77.4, 70.6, 72.4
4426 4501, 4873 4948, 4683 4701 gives 0.32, 116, 70.1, 72.5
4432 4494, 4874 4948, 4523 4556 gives 0.25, 116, 86.6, 72.5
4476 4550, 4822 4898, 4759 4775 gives 0.02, 92.5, 74.7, 70.5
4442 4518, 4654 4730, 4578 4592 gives 0.22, 107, 74.1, 73.8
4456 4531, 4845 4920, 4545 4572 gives 0.19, 100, 79.8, 71.7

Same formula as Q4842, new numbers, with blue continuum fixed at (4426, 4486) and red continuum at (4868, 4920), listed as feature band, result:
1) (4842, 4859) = 0.078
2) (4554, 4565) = 0.390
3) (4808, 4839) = 0.171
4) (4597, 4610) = 0.345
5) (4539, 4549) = 0.300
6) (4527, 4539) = 0.266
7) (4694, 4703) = 0.382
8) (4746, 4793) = 0.198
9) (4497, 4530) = 0.243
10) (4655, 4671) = 0.222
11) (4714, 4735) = 0.245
